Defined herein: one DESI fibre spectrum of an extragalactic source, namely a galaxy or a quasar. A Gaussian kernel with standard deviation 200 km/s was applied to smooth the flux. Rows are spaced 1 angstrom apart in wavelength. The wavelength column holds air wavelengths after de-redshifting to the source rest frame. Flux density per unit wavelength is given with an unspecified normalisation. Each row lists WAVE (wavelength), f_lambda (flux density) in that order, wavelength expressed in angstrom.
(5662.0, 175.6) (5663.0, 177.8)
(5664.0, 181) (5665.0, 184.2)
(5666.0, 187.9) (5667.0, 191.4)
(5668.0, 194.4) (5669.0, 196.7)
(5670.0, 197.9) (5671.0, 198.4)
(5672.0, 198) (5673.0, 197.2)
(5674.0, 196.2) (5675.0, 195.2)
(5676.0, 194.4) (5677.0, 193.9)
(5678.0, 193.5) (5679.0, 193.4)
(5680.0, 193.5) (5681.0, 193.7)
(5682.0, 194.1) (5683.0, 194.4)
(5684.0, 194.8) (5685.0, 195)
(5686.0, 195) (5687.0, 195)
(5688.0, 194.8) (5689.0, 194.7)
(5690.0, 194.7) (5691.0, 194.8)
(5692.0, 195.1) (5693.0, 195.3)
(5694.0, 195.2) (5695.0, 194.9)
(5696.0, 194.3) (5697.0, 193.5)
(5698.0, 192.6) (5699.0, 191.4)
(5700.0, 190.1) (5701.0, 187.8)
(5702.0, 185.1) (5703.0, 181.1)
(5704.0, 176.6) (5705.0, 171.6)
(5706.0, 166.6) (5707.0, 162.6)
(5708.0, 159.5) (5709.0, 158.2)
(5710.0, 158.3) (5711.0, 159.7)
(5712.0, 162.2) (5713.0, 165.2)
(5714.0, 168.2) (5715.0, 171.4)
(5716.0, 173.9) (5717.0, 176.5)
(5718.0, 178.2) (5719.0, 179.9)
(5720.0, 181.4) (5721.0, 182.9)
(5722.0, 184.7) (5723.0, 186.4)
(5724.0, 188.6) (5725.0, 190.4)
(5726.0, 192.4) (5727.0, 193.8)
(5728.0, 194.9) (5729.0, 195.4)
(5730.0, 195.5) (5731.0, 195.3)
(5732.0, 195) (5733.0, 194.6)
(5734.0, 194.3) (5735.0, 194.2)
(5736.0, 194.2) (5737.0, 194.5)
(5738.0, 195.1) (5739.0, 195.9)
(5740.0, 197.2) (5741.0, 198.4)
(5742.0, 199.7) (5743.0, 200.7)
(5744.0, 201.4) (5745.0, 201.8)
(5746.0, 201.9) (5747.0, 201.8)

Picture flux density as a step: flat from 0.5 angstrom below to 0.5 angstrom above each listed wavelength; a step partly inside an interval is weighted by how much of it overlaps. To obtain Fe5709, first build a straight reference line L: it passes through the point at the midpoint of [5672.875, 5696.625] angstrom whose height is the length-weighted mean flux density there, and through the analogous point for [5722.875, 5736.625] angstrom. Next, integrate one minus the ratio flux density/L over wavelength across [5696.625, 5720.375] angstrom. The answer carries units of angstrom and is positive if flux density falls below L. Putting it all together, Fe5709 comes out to 2.4 angstrom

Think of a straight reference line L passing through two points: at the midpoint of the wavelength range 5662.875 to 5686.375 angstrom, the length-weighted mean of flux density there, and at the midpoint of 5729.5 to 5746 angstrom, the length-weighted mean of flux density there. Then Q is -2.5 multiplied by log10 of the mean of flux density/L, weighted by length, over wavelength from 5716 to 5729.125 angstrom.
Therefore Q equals 0.06 mag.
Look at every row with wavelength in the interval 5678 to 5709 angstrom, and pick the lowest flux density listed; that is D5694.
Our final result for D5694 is 158.2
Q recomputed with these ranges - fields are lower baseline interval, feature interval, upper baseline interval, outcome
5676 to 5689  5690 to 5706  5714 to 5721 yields -0.01 mag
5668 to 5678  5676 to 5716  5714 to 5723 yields 0.02 mag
